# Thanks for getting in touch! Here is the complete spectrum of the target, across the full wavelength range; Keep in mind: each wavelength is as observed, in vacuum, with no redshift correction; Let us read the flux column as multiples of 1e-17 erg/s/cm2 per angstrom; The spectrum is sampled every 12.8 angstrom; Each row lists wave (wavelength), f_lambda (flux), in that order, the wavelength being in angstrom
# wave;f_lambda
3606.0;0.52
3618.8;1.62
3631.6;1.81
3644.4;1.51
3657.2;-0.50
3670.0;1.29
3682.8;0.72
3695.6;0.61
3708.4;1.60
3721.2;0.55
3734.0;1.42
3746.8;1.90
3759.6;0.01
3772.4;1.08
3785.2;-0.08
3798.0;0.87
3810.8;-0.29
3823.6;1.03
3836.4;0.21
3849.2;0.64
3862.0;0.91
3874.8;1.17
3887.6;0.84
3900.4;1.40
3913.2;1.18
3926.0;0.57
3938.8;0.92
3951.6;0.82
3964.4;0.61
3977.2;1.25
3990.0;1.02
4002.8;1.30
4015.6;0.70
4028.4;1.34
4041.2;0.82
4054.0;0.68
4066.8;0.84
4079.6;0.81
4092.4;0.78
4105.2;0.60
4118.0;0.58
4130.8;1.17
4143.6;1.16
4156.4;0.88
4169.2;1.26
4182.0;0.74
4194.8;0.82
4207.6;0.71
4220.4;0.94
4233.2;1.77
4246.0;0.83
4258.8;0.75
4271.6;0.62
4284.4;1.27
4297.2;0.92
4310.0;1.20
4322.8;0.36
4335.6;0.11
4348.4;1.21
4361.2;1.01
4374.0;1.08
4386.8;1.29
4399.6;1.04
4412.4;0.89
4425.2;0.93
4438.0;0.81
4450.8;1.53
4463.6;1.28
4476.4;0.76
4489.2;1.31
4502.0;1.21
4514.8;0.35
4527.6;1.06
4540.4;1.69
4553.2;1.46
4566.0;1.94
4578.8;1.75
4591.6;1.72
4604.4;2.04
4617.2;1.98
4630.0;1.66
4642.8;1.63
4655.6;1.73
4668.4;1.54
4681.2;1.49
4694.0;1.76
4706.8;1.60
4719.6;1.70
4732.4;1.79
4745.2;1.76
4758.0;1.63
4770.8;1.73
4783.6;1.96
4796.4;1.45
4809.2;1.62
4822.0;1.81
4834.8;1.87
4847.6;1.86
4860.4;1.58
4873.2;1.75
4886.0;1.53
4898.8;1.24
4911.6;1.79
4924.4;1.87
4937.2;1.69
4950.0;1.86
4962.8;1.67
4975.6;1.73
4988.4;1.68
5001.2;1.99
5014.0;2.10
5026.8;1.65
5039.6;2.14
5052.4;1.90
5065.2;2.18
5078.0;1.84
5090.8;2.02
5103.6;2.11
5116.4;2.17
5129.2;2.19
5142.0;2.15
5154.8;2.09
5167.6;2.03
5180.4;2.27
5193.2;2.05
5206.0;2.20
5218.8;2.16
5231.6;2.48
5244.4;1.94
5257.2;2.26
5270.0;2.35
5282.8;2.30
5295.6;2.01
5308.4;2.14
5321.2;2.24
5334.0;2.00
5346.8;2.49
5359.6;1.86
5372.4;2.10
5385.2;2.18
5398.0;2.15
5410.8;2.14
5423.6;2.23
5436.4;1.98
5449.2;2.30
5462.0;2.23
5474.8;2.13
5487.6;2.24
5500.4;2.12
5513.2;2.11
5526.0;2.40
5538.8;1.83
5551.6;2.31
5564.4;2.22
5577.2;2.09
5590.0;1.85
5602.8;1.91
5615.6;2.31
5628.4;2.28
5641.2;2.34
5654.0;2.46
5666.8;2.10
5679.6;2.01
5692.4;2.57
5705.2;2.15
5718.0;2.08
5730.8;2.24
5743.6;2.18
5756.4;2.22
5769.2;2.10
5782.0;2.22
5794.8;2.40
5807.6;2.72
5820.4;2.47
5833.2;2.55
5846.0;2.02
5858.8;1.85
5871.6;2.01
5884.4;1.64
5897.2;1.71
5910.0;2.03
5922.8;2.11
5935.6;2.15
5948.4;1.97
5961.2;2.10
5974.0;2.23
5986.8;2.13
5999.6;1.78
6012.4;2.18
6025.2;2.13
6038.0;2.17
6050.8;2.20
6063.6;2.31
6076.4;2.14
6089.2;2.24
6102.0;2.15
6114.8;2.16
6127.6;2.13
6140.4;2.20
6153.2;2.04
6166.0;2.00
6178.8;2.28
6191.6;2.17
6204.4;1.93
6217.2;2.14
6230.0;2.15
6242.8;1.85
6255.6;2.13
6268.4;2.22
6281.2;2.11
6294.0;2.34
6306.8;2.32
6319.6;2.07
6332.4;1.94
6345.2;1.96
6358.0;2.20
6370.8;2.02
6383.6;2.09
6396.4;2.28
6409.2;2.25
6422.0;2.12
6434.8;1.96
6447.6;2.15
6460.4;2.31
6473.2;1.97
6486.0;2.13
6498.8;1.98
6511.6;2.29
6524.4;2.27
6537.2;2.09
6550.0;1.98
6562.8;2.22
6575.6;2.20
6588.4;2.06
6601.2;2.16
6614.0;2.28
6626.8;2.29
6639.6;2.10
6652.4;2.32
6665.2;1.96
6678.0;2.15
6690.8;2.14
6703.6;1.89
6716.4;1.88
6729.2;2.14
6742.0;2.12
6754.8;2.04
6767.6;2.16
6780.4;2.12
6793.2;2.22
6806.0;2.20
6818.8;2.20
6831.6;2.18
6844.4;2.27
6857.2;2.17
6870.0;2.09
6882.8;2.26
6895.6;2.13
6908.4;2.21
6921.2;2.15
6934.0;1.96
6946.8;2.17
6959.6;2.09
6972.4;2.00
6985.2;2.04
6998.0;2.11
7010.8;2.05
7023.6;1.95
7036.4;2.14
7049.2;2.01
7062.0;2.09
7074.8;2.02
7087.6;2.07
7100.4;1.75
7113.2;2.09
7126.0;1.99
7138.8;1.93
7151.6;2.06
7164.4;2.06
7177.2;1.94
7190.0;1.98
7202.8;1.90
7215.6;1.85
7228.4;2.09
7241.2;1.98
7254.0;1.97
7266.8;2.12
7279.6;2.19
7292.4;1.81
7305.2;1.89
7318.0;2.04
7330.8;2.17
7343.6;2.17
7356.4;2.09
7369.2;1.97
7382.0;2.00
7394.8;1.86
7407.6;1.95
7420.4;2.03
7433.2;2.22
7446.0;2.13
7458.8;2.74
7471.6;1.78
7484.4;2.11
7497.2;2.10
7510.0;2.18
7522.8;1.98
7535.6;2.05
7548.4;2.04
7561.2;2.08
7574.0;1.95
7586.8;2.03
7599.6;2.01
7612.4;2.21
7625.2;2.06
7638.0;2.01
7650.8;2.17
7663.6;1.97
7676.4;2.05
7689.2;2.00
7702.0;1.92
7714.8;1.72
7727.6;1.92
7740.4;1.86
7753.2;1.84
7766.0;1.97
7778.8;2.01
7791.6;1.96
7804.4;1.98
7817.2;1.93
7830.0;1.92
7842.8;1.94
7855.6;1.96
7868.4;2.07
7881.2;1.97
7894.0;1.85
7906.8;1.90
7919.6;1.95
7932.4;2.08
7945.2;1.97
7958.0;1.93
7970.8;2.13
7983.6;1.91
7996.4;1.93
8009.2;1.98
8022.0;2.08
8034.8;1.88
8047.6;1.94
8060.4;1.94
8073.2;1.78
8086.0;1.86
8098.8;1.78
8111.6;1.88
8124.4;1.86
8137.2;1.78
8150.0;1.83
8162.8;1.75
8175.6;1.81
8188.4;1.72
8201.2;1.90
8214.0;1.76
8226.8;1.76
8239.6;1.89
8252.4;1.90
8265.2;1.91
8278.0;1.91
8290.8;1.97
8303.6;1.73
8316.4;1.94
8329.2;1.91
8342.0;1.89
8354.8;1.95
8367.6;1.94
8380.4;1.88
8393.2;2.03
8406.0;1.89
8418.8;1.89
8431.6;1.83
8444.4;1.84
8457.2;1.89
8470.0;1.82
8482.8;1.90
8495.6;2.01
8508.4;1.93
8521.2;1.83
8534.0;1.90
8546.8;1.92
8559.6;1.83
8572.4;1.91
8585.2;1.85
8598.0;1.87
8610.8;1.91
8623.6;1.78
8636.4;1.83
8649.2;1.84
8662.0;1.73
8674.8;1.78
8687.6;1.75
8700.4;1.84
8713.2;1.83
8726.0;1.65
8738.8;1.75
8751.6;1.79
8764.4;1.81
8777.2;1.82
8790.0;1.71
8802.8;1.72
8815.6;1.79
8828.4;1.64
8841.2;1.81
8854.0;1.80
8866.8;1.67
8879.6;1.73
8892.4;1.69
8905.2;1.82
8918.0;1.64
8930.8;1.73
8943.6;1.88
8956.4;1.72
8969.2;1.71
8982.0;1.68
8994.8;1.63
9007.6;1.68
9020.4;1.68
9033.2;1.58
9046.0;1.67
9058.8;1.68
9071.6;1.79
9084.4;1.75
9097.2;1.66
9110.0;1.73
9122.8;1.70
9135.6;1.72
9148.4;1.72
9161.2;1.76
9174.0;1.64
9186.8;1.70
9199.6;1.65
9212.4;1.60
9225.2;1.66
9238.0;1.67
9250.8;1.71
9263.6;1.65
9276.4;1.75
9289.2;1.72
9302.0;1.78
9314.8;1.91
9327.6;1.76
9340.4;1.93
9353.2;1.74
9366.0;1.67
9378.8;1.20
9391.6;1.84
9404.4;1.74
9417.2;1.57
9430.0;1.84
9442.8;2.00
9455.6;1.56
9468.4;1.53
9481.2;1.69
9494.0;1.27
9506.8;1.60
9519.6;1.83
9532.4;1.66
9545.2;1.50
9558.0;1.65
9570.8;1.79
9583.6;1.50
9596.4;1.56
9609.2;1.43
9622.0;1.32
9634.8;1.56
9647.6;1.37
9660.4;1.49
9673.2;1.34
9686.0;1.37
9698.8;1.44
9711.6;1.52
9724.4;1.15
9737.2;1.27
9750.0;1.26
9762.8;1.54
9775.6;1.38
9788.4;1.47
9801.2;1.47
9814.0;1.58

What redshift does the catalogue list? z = 0.136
